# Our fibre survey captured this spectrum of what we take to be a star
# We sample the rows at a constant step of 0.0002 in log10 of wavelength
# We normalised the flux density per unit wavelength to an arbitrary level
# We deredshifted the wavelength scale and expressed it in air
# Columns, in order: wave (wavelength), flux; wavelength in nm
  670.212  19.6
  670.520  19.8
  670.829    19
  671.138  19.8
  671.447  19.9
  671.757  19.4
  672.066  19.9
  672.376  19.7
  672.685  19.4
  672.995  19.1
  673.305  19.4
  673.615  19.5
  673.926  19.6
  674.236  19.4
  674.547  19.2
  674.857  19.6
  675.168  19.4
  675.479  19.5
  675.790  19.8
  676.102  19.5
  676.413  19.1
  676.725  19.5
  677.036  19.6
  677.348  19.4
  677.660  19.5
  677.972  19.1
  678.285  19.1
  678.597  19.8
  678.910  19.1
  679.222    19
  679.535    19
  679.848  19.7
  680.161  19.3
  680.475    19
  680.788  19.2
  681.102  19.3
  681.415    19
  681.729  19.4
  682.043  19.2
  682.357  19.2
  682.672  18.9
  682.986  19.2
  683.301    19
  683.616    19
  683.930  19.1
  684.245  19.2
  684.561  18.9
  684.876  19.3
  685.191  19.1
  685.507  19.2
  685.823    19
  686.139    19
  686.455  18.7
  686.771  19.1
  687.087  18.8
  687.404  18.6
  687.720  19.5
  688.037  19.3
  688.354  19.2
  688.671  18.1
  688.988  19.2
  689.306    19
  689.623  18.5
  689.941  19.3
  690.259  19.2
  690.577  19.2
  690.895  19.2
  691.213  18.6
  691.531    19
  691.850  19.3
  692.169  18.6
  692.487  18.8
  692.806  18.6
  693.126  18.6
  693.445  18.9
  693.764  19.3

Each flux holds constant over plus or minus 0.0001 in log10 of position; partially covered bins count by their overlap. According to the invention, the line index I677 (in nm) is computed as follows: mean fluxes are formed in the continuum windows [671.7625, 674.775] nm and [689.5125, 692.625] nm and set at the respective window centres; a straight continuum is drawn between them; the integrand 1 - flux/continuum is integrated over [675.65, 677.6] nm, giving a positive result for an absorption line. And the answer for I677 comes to -0.01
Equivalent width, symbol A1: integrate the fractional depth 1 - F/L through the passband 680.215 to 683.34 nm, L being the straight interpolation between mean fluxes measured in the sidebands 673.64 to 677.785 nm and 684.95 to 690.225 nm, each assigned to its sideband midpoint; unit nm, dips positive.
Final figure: 0.012 nm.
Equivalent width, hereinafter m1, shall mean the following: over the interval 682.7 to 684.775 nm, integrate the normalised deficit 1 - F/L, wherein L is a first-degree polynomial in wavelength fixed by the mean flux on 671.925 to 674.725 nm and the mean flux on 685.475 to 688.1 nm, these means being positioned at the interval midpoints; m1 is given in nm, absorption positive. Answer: 0.01 nm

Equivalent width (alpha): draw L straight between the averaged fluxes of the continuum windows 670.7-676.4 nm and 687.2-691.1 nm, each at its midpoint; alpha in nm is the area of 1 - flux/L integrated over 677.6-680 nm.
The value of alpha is 0.01 nm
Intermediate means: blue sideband 19.5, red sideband 19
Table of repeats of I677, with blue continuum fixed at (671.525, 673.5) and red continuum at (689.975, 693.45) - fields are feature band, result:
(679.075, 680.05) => 0.002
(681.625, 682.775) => 0.002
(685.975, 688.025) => 0.010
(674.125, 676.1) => -0.007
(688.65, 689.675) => 0.011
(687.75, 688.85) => 0.005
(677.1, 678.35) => 0.002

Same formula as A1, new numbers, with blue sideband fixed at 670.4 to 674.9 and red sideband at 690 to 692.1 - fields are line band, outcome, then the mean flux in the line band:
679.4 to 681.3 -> 0.01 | 19.2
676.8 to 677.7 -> 0.00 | 19.5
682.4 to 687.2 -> 0.04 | 19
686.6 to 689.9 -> 0.03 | 18.9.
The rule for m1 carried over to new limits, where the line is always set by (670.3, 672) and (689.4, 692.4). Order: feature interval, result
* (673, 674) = 0.00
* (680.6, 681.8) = 0.01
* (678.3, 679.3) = 0.00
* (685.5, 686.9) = 0.01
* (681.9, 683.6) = 0.01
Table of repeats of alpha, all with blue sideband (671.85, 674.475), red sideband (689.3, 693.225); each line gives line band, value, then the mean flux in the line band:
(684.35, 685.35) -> 0.00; 19.1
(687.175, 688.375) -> -0.01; 19.1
